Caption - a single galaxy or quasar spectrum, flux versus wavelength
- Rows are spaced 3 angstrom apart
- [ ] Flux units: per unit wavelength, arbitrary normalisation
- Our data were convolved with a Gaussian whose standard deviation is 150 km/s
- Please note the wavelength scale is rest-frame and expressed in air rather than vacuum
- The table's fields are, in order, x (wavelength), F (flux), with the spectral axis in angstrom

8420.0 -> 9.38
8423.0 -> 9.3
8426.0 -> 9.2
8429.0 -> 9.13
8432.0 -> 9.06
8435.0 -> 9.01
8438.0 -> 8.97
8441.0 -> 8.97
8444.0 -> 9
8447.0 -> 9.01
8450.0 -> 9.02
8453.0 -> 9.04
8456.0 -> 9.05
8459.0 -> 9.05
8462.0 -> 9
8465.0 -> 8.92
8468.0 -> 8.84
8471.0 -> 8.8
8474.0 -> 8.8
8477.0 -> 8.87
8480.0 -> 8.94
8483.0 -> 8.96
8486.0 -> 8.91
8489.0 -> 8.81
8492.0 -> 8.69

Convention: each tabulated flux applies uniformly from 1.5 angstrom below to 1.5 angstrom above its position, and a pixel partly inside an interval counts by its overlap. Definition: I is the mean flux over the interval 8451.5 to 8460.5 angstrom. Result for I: 9.05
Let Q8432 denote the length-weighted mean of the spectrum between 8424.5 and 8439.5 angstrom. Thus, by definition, 9.07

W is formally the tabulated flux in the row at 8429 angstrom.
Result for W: 9.13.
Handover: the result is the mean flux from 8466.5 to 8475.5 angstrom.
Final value 8.81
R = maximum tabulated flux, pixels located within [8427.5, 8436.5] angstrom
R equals 9.13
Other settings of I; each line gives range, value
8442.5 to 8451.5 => 9.01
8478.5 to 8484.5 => 8.95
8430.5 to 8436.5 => 9.04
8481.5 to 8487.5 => 8.94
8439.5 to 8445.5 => 8.99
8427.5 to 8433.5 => 9.1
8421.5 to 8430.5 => 9.21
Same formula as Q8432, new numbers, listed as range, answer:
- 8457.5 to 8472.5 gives 8.92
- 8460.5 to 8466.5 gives 8.96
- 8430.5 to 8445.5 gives 9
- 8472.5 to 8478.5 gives 8.84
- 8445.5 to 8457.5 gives 9.03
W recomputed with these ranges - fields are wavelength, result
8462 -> 9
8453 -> 9.04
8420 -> 9.38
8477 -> 8.87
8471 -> 8.8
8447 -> 9.01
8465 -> 8.92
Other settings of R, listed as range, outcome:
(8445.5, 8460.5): 9.05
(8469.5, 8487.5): 8.96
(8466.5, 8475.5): 8.84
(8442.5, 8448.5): 9.01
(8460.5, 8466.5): 9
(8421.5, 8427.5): 9.3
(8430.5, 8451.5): 9.06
